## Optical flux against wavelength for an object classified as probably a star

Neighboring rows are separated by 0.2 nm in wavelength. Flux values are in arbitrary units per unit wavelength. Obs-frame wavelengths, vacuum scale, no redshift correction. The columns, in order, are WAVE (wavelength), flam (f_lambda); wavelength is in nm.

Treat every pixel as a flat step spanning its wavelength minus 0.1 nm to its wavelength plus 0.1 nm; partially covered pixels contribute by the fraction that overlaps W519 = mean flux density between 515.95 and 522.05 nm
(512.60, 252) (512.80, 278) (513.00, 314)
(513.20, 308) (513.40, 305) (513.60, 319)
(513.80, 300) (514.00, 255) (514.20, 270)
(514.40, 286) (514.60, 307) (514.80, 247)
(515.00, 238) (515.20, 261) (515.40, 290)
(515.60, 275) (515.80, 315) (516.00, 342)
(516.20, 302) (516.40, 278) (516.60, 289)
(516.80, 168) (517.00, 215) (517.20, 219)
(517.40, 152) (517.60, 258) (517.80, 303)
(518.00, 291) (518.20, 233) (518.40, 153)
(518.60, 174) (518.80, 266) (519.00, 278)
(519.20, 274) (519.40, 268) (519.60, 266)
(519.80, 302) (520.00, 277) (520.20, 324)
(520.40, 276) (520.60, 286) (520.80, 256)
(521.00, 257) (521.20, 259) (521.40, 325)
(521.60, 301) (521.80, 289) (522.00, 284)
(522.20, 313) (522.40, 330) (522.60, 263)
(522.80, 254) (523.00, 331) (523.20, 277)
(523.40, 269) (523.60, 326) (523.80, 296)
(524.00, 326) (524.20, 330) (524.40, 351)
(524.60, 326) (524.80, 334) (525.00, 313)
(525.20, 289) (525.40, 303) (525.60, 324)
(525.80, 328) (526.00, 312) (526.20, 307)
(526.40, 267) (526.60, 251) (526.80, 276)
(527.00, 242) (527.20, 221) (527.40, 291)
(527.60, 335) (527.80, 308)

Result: 263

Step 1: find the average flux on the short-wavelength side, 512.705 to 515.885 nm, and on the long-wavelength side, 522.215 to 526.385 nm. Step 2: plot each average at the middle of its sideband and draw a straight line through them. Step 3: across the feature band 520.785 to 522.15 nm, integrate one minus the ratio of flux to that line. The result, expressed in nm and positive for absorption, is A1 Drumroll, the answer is 0.08 nm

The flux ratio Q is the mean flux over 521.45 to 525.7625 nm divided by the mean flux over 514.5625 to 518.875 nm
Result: 1.21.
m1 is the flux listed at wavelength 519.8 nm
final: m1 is 302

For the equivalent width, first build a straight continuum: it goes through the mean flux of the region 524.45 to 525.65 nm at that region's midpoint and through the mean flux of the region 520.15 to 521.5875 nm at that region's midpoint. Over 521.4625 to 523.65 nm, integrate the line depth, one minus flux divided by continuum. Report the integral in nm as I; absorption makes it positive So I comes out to 0.02 nm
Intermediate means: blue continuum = 283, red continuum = 316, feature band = 294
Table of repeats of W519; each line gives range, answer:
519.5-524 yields 290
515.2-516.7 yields 296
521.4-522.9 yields 293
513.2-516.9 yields 281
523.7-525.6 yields 319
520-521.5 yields 283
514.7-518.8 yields 251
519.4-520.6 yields 287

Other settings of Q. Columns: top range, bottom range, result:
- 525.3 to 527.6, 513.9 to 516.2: 1.02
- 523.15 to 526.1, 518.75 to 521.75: 1.12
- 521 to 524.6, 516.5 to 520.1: 1.23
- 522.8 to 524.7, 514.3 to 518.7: 1.22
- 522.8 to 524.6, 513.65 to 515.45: 1.14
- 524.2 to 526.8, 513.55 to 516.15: 1.08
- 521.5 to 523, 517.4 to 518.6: 1.26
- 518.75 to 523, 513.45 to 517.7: 1.07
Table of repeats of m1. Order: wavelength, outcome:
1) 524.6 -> 326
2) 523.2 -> 277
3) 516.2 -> 302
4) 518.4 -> 153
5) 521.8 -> 289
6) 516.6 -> 289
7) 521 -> 257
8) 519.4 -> 268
